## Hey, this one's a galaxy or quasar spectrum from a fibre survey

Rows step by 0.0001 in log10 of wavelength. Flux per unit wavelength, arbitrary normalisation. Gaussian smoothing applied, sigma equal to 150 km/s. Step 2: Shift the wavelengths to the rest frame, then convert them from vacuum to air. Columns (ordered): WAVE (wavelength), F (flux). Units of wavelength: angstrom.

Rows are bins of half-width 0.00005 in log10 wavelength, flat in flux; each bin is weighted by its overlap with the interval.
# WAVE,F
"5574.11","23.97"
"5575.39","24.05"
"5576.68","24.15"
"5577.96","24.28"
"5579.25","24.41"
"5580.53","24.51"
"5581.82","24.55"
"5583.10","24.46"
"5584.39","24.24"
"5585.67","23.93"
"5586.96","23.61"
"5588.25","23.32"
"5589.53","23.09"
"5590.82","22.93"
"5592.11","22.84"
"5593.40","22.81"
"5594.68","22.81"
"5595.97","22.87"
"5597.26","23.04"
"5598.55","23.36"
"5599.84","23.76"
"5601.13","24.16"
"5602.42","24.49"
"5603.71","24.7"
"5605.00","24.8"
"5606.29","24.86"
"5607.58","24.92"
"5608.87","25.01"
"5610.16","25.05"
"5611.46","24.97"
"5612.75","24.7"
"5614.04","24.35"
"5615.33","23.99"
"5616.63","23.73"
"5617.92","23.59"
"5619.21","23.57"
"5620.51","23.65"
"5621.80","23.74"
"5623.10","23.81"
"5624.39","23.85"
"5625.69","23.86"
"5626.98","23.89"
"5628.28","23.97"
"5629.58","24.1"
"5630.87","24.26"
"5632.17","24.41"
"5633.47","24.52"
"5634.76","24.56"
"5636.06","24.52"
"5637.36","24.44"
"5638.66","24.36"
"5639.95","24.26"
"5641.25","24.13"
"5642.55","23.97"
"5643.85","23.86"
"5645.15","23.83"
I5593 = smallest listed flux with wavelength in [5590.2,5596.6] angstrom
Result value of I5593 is 22.81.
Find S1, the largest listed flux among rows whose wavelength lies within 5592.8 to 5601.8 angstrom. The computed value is 24.16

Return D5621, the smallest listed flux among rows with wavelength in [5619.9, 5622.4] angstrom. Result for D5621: 23.65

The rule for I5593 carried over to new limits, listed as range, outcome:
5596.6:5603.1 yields 23.04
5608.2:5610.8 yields 25.01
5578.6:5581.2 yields 24.41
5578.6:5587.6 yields 23.61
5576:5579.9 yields 24.15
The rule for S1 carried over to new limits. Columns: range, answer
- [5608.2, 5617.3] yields 25.05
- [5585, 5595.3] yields 23.93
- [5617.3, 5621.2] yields 23.65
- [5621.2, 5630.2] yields 24.1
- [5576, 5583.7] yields 24.55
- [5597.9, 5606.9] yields 24.86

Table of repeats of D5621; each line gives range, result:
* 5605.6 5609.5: 24.86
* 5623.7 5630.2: 23.85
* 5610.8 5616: 23.99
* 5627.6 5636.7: 23.97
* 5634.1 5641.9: 24.13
